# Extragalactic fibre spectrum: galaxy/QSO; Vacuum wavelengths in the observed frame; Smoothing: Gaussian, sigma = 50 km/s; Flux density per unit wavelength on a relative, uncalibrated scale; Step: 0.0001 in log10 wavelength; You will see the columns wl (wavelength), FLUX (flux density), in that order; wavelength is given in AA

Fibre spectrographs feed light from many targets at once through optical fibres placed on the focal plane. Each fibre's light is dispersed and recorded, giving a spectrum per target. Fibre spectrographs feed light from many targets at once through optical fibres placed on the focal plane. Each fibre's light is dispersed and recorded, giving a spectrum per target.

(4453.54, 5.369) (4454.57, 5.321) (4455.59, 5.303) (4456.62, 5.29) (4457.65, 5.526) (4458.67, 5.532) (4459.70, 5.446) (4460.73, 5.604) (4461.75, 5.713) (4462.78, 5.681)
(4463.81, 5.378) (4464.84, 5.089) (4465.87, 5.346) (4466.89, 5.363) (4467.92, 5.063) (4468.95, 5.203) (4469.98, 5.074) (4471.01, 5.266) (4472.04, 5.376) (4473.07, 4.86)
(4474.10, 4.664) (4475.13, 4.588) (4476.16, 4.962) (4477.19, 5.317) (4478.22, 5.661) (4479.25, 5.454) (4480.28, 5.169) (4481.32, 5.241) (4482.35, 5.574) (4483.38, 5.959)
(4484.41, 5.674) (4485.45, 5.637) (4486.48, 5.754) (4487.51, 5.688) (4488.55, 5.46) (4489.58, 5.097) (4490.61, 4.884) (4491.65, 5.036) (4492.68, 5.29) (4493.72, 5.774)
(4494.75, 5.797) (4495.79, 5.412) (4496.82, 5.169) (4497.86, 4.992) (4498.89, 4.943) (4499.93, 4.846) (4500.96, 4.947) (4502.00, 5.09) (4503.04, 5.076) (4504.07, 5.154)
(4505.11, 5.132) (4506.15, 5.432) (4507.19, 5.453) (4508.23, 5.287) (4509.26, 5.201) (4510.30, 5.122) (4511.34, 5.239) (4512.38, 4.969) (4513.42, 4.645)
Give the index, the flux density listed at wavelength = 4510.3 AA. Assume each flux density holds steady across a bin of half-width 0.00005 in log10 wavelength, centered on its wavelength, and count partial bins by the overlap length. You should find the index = 5.122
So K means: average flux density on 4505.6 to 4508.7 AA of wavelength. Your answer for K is 5.38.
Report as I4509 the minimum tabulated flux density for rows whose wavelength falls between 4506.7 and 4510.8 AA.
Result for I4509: 5.122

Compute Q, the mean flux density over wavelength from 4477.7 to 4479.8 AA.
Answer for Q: 5.56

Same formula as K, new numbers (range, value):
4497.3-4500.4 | 4.93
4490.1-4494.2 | 5.23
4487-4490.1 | 5.41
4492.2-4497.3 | 5.49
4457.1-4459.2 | 5.52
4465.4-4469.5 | 5.25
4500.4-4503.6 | 5.05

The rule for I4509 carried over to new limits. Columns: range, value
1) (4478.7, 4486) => 5.169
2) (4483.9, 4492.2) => 4.884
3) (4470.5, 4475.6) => 4.588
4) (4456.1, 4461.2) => 5.29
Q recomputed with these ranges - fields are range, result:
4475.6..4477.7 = 5.13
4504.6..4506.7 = 5.27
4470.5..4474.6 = 5.04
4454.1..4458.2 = 5.37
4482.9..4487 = 5.76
